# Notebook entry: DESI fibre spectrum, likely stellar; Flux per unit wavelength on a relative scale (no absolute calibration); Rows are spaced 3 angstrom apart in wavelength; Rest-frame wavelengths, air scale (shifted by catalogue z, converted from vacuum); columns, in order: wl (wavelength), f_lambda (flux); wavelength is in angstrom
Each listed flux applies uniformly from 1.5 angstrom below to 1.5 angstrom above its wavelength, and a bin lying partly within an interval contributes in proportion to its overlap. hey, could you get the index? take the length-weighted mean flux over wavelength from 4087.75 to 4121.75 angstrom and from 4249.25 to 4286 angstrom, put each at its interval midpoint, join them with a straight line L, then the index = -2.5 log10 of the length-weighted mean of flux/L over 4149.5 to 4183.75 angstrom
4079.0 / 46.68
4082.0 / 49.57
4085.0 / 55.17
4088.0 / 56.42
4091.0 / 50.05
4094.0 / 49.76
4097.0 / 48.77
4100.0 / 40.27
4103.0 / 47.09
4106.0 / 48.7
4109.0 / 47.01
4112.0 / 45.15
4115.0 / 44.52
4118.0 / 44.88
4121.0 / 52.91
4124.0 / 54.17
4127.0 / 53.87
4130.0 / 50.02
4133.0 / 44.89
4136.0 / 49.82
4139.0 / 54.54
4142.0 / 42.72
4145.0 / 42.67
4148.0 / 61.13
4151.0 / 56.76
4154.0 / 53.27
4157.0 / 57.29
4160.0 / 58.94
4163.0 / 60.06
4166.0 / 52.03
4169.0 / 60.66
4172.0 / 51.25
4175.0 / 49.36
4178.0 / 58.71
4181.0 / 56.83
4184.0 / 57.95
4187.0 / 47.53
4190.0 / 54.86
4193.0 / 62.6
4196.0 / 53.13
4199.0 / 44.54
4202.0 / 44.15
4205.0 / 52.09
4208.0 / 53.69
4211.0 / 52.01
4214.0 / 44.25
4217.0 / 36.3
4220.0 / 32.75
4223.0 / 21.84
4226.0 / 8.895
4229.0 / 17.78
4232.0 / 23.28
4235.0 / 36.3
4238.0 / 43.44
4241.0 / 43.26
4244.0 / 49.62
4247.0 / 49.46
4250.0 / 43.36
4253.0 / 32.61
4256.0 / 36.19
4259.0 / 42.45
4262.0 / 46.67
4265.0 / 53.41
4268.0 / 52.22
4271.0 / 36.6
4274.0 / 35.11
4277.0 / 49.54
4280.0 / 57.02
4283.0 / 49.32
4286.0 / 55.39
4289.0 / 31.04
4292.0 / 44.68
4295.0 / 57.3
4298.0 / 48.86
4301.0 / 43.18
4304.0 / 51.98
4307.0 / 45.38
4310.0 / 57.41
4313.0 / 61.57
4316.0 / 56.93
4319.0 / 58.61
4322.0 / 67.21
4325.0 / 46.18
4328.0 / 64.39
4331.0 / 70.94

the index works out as -0.20 mag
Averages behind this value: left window 47.5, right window 45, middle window 56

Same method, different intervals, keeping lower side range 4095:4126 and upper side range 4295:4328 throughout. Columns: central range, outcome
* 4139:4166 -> -0.107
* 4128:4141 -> -0.031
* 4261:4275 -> 0.173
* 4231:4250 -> 0.243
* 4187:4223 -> 0.080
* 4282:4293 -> 0.190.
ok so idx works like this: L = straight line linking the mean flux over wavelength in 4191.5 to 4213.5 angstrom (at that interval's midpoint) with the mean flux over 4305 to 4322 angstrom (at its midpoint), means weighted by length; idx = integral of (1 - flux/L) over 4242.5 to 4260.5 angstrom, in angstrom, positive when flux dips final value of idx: 3.8 angstrom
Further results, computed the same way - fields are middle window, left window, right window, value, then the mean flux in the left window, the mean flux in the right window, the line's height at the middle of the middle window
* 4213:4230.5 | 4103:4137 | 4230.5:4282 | 7.10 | 48.6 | 43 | 44.5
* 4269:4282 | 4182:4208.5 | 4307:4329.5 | 2.55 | 52.3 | 58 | 56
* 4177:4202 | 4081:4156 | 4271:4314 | -2.29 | 49.8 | 48.5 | 49.3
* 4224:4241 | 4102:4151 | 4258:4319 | 7.54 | 49.3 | 49.1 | 49.2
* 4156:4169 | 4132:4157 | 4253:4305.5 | -1.78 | 51.2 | 46.1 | 50.6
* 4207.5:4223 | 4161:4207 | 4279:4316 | 3.47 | 53.8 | 50.4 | 52.9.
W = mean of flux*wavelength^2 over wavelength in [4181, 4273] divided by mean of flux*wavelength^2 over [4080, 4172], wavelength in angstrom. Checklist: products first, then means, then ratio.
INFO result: 0.9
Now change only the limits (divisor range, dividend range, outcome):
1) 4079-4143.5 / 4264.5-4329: 1.14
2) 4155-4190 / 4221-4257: 0.63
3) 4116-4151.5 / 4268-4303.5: 0.99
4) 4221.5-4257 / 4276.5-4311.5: 1.49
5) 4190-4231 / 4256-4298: 1.19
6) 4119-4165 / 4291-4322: 1.09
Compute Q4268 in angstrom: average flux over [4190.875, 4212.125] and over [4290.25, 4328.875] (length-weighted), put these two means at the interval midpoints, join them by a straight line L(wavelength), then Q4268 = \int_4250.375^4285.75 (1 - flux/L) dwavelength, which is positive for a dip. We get 5.39 angstrom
